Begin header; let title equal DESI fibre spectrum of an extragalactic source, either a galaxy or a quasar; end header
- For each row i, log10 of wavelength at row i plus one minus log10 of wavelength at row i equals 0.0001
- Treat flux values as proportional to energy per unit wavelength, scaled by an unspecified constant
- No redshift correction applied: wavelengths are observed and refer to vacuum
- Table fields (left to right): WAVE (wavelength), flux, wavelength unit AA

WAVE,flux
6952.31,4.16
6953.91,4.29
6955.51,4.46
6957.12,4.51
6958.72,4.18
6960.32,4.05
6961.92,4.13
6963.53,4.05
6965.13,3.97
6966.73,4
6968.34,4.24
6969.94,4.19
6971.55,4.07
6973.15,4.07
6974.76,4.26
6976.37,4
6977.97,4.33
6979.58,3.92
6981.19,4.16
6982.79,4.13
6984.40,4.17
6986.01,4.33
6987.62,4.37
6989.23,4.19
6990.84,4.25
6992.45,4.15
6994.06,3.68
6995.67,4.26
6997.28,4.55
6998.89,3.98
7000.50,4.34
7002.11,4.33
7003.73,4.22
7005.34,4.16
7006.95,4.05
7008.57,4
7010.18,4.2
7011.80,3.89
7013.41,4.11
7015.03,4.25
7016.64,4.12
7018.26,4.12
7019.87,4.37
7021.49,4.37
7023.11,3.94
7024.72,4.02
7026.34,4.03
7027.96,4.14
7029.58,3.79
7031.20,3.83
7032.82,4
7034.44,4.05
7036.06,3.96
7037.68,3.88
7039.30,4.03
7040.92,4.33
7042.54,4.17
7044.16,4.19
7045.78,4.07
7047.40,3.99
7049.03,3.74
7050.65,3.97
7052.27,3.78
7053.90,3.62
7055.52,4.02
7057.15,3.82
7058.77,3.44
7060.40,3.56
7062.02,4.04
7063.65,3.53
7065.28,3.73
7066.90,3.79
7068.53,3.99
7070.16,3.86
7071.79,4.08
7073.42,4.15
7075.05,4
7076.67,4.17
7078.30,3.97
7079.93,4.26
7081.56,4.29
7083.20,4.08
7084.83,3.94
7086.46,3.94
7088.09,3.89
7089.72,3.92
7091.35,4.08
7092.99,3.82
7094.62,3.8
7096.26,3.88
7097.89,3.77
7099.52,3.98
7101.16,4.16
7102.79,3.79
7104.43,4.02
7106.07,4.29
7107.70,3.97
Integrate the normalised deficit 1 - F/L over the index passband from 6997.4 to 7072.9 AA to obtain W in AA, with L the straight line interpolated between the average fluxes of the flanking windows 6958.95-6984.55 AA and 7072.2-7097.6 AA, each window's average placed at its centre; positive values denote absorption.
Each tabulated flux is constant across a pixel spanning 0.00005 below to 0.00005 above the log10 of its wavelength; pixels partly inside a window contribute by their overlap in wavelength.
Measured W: 0.9 AA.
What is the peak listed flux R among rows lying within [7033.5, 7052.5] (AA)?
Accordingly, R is 4.33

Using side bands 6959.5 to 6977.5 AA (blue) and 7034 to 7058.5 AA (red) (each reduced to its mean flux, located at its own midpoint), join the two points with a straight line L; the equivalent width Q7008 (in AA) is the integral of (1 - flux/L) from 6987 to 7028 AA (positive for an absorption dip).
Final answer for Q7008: -1.3 AA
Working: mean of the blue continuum 4.1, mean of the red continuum 3.96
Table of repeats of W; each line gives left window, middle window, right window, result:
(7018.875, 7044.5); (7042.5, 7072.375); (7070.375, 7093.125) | 1.49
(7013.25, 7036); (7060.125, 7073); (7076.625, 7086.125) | 0.79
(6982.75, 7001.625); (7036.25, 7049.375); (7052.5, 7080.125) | -0.26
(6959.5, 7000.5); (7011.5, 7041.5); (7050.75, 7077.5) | -0.62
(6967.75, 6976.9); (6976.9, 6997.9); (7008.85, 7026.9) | -0.26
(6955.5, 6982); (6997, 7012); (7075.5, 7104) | -0.27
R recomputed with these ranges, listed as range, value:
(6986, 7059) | 4.55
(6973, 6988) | 4.37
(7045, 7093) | 4.29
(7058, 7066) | 4.04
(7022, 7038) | 4.14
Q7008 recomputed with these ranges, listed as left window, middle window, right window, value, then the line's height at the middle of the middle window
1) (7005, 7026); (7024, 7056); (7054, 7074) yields -0.08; 3.97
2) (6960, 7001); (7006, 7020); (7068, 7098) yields -0.04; 4.1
